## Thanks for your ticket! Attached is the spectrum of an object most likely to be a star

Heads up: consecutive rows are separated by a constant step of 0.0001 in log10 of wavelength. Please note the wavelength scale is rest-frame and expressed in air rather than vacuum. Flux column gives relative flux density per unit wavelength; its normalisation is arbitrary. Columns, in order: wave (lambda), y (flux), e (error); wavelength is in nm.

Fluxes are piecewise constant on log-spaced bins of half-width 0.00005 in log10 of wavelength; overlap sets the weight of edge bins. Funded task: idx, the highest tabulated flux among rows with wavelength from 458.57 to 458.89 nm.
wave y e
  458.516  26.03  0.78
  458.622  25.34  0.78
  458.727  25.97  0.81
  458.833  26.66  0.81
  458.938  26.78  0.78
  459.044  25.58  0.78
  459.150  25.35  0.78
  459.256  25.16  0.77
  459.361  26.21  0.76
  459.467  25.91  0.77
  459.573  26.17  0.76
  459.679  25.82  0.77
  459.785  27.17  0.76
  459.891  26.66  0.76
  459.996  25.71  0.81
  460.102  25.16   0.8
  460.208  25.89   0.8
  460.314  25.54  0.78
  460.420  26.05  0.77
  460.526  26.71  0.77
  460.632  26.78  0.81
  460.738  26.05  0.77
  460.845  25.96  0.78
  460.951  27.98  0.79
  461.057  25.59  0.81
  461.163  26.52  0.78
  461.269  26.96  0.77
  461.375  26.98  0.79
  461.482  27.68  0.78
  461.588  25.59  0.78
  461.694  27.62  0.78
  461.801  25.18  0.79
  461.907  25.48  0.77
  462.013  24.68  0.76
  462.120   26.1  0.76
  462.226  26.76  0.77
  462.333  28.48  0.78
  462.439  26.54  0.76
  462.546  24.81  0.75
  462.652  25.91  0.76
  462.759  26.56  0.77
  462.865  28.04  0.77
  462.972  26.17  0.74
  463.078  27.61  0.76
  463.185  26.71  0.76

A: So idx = 26.66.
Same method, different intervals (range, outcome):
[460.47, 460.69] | 26.78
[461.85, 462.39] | 28.48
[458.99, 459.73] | 26.21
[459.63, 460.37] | 27.17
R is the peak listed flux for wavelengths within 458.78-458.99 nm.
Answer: 26.78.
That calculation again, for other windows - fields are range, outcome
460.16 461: 27.98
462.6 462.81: 26.56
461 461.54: 27.68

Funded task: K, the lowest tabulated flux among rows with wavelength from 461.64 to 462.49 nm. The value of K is 24.68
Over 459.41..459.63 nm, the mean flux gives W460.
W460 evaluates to 26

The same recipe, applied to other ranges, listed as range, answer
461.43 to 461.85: 26.5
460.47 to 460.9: 26.3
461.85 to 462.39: 26.3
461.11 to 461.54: 27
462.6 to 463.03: 26.7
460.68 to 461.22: 26.4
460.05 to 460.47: 25.7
